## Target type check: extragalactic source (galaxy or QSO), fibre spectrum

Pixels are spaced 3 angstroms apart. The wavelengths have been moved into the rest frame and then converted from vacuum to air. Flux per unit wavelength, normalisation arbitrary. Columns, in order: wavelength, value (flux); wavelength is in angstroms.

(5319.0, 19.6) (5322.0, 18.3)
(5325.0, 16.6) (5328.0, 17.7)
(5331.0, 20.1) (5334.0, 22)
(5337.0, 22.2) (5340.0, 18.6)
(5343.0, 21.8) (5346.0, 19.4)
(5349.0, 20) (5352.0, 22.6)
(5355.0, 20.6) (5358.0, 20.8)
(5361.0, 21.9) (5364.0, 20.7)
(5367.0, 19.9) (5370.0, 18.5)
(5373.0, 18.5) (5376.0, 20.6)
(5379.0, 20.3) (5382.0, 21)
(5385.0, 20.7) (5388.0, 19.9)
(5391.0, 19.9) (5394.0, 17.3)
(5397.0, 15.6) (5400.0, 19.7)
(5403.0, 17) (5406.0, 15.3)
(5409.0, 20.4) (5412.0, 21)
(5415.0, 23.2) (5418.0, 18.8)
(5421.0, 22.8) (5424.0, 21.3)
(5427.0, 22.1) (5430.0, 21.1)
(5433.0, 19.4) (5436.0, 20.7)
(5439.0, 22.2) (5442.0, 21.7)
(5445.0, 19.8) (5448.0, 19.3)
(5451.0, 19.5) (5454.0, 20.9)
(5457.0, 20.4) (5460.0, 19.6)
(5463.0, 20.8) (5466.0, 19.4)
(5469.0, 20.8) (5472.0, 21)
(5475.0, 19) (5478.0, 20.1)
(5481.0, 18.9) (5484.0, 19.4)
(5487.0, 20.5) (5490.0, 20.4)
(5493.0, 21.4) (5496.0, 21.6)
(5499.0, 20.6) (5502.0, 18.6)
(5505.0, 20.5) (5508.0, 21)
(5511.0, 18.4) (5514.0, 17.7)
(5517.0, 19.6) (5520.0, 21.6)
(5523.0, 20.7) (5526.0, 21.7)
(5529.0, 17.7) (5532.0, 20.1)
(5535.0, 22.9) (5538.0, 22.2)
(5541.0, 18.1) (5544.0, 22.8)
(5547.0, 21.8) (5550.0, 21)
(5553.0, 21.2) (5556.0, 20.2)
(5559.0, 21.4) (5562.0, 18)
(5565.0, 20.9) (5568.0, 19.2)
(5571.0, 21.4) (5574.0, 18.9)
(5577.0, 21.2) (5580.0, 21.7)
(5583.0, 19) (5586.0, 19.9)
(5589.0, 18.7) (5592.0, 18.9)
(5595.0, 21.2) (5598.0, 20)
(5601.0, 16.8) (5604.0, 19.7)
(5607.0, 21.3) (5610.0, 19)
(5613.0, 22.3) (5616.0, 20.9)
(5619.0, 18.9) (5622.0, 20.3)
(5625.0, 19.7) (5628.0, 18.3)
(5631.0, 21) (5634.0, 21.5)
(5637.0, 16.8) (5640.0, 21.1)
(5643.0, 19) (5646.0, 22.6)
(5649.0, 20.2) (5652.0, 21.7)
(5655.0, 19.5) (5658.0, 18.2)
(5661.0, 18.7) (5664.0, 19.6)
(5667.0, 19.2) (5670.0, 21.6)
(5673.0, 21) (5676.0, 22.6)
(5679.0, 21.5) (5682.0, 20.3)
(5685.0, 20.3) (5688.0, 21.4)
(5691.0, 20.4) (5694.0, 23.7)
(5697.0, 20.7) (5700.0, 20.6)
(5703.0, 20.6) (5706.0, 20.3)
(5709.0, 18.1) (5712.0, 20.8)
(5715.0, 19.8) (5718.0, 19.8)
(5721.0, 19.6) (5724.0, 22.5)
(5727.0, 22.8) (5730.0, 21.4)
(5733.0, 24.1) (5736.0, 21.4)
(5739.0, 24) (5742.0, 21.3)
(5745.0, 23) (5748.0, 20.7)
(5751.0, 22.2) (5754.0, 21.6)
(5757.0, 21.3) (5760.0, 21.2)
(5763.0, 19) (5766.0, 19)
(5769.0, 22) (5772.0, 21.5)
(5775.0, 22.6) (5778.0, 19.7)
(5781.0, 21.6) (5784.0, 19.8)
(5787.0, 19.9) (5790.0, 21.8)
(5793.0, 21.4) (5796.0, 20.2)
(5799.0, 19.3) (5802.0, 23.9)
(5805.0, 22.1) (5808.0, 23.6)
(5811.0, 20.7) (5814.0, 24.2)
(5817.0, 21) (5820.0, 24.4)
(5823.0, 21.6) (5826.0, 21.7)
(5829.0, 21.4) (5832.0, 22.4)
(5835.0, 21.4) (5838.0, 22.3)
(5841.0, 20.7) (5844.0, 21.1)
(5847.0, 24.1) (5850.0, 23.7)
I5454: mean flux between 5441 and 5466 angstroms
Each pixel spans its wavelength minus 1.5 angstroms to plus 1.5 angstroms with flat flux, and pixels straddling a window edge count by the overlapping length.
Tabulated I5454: 20.2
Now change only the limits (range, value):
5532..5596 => 20.5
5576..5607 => 19.8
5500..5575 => 20.3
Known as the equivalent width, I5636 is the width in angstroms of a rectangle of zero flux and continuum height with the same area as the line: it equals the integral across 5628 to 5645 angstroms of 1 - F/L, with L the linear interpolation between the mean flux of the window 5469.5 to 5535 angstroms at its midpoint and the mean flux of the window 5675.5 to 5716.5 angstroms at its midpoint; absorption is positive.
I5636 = 0.6 angstroms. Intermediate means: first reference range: 20.1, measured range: 19.8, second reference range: 20.7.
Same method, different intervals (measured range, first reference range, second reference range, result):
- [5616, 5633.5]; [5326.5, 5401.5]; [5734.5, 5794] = 0.8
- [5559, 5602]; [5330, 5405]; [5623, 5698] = 1.1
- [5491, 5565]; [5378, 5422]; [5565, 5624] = -2.4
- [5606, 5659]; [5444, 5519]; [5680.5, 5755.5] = 1.7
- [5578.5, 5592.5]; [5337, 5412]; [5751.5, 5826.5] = 0.6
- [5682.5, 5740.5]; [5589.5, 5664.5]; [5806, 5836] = -0.7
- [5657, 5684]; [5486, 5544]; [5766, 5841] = 0.9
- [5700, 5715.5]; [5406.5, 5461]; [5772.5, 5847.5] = 1.0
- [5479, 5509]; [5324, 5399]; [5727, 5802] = 0.2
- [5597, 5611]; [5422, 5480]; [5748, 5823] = 1.0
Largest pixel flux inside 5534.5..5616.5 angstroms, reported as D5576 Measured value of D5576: 22.9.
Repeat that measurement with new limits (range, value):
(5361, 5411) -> 21.9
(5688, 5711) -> 23.7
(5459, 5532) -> 21.7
